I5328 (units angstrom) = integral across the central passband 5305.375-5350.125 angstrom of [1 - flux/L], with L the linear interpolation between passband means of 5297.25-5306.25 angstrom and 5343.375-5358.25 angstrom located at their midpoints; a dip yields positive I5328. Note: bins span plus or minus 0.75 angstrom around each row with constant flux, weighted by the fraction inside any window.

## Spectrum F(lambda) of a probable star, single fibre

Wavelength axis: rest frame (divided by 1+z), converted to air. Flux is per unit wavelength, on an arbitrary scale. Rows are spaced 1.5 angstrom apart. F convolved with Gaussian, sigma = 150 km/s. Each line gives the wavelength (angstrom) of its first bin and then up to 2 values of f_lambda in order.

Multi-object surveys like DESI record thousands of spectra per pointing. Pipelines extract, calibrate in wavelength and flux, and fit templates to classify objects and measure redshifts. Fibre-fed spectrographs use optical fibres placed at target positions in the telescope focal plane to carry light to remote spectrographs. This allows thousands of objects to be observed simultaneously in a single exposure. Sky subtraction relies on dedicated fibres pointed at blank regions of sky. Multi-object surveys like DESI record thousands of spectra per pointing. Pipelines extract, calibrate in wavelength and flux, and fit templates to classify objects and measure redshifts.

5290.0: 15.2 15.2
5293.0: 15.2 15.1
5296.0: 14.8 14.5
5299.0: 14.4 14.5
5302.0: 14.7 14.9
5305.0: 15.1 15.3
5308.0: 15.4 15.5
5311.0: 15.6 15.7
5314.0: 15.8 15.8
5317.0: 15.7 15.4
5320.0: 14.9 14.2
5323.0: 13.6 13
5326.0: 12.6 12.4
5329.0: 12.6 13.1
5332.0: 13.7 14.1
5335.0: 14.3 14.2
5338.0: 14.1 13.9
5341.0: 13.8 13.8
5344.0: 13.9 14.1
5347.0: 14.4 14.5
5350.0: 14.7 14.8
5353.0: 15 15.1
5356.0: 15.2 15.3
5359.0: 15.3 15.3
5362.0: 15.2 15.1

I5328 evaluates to 1.2 angstrom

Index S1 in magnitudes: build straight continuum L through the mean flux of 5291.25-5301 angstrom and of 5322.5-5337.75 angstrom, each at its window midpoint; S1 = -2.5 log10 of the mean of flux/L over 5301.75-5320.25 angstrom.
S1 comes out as -0.09 mag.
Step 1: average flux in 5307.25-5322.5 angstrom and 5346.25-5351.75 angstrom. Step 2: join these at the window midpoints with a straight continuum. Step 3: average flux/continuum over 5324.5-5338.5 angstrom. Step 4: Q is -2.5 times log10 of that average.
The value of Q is 0.12 mag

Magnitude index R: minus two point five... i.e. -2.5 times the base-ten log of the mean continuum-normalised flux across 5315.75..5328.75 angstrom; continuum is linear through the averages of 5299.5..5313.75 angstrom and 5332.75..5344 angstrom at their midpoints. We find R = 0.05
